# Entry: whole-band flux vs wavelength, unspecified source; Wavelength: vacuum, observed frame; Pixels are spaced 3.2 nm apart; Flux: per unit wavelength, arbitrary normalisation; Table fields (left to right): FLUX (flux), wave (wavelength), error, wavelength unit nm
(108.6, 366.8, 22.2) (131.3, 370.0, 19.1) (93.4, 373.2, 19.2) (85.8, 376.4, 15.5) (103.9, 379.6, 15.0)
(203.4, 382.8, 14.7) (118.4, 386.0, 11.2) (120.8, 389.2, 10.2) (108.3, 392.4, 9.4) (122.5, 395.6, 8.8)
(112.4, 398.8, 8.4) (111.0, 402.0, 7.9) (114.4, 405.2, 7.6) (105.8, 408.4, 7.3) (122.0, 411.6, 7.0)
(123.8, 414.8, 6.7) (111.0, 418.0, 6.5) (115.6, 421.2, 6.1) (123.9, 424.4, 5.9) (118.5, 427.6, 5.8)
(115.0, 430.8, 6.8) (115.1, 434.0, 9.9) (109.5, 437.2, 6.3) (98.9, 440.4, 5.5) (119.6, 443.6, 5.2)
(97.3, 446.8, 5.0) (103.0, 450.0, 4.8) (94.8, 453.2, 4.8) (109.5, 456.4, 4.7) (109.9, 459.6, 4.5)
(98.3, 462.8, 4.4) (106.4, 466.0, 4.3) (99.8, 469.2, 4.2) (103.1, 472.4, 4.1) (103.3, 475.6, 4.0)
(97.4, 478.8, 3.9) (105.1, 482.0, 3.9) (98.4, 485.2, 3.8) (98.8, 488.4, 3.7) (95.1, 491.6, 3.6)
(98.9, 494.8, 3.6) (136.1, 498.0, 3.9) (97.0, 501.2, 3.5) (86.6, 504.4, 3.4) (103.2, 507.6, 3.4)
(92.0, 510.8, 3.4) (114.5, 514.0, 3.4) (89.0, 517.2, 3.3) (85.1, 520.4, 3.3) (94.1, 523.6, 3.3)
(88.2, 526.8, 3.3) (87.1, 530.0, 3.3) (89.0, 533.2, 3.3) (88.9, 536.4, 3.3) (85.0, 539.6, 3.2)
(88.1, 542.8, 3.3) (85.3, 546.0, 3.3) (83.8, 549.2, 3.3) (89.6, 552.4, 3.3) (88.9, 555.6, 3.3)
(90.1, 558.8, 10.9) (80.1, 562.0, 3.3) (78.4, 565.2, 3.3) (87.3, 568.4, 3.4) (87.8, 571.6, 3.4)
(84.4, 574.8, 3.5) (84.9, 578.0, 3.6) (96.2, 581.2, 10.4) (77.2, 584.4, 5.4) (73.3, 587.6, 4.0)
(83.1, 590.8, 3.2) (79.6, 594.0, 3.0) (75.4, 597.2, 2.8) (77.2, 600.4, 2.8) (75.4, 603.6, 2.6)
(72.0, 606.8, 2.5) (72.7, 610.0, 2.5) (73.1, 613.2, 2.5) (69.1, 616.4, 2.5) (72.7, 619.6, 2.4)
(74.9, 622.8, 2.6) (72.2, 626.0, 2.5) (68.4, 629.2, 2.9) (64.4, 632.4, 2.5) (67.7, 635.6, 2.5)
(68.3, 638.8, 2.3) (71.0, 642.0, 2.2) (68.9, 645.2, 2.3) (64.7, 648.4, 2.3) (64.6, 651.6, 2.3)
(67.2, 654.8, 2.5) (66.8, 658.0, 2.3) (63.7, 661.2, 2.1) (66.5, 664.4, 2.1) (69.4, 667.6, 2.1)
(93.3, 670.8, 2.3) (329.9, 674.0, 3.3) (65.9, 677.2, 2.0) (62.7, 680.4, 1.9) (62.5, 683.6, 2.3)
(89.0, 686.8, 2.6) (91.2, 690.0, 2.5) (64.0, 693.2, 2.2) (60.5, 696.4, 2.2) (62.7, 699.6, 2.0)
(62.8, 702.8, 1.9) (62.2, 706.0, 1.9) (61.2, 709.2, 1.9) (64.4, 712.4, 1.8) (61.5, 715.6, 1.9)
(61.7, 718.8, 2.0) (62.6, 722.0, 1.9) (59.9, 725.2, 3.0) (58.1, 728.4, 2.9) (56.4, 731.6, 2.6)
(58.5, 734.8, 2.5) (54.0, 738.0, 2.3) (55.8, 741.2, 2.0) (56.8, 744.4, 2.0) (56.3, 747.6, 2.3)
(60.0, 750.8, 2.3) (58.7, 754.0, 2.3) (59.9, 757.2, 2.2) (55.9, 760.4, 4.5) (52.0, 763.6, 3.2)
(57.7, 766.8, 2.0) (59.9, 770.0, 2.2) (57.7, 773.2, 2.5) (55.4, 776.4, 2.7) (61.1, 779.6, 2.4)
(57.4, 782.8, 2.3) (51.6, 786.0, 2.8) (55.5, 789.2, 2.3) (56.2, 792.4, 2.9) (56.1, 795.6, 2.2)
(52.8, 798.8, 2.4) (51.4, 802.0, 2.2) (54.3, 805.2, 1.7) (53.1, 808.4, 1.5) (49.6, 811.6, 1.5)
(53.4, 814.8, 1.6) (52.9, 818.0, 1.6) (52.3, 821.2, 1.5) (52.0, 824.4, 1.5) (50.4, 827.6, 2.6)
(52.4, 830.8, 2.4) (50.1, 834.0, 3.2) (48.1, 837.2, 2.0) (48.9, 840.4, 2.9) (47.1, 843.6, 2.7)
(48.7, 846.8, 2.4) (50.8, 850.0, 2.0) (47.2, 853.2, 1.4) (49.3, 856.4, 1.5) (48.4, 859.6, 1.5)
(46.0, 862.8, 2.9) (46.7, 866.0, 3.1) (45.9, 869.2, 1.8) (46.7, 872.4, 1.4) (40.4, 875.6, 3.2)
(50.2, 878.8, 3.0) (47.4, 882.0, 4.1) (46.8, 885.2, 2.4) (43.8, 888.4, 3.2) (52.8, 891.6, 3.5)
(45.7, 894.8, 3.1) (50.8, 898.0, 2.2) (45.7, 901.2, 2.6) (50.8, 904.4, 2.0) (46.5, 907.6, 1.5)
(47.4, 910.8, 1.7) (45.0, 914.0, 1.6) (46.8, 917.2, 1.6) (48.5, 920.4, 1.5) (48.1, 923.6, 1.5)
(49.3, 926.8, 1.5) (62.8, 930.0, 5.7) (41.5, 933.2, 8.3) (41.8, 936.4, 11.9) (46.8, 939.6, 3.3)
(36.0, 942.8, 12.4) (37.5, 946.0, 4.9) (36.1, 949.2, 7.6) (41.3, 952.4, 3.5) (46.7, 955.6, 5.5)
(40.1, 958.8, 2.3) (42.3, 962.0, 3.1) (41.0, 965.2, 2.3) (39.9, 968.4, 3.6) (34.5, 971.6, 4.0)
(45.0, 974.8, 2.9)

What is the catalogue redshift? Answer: 0.025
